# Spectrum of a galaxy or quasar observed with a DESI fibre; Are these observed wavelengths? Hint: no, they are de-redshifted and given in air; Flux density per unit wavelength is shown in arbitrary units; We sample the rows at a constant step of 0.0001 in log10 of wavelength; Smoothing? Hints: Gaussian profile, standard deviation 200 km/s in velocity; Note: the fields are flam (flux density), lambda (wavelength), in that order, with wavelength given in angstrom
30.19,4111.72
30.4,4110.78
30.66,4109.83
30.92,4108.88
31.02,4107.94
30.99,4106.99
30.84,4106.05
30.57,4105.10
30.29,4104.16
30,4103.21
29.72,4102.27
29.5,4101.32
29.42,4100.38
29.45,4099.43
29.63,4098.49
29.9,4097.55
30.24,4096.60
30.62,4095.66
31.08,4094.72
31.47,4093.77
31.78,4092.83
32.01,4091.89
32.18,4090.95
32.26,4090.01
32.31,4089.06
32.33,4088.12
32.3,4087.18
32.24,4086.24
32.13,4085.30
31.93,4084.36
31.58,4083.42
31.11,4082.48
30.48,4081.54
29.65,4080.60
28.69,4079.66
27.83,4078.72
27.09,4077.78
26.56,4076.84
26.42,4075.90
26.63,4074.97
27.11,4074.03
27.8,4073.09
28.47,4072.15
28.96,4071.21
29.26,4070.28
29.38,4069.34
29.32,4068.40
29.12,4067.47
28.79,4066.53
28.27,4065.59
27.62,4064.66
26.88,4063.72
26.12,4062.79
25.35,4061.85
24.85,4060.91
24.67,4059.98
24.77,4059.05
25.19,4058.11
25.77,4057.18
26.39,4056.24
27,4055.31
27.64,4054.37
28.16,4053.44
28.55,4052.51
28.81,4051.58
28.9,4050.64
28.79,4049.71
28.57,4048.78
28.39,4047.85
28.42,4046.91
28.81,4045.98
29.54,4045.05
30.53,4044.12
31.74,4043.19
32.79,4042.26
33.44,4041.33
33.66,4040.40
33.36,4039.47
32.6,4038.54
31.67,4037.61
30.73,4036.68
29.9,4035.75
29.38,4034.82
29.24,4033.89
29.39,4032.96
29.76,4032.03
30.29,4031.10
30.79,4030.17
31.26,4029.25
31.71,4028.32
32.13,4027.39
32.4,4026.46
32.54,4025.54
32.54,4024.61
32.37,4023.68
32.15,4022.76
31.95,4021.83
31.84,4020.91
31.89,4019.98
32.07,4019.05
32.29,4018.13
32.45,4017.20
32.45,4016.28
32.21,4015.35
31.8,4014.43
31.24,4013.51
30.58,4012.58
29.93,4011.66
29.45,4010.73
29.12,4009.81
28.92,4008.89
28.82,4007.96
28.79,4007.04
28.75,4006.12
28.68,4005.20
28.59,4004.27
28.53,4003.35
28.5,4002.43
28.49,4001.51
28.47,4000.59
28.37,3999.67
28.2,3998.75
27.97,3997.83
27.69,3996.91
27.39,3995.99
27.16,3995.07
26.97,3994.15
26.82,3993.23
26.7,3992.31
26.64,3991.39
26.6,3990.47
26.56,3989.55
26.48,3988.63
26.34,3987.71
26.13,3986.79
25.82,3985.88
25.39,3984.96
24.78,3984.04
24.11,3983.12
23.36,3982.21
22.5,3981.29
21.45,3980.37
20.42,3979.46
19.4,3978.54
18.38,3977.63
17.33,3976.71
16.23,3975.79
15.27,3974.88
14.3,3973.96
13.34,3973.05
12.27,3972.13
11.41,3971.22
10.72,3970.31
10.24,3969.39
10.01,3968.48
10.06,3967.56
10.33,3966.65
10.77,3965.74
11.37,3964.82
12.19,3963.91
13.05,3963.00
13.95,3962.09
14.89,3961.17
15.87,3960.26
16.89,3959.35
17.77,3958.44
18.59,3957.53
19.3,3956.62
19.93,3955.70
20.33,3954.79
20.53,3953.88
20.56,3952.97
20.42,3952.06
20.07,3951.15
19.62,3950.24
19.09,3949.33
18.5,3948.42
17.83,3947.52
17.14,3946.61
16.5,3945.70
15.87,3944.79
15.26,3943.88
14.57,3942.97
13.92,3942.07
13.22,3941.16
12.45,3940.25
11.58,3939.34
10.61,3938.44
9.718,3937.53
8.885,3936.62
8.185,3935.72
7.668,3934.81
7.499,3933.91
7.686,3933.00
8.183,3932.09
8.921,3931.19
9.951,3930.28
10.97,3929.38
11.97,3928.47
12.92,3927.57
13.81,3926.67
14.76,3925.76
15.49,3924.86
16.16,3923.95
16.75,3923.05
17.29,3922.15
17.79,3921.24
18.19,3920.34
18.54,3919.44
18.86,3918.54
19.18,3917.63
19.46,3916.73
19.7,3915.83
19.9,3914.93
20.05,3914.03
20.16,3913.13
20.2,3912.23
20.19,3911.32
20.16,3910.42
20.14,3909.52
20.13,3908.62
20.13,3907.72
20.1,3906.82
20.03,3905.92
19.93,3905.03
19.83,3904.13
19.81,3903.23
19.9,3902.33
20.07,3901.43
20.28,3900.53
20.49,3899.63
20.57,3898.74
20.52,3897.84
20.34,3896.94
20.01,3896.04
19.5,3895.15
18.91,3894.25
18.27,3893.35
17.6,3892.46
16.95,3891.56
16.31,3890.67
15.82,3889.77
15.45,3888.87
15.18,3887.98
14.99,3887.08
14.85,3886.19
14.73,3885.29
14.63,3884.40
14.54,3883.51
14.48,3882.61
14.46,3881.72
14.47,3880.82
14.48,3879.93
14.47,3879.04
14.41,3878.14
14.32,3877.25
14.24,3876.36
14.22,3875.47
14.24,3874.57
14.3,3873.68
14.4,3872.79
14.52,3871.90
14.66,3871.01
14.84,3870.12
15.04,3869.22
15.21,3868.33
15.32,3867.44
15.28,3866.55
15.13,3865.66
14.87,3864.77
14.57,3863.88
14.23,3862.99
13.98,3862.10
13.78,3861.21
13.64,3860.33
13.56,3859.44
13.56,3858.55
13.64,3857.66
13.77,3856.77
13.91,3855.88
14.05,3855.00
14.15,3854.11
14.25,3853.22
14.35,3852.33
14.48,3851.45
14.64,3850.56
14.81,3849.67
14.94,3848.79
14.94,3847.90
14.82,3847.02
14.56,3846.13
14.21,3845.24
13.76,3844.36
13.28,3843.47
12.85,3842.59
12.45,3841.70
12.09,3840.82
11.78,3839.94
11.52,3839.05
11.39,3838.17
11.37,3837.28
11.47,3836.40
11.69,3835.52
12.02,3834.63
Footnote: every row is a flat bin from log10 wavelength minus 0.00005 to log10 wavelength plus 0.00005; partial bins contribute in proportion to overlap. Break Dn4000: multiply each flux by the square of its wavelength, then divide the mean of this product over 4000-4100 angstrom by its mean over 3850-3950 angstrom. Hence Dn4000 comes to 2.05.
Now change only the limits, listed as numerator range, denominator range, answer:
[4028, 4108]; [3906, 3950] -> 2.06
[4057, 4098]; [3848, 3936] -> 2.01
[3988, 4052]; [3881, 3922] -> 1.72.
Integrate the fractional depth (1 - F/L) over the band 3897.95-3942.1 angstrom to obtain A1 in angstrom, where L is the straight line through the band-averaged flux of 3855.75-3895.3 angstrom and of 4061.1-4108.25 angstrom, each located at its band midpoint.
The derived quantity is 4.5 angstrom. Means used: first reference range 14.9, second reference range 29.7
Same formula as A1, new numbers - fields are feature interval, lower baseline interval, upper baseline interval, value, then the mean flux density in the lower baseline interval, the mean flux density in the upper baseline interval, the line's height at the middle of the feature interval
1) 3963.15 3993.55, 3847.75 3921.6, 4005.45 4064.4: 7.6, 16.6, 29.9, 24.9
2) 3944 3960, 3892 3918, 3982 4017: 3.5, 19.9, 28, 23.9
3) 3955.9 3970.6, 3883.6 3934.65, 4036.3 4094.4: 5.2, 17.1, 29.3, 21.3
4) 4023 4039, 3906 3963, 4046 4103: -4.0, 16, 28.9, 24.9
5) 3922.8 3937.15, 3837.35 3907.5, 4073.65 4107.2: 6.1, 15.5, 30.2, 19.4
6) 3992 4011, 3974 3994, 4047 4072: -3.2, 23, 27.5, 24.1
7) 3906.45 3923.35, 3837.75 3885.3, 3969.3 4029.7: -0.4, 14.1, 26.4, 18.9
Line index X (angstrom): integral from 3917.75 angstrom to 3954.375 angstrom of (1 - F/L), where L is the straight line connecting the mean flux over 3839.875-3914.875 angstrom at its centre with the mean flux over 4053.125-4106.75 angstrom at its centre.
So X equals 9.9 angstrom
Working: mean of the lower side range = 16.1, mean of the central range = 14.5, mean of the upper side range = 29.1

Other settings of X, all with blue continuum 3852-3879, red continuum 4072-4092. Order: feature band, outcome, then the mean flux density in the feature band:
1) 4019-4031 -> -2.8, 31.9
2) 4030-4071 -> -1.9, 28.9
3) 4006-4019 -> -2.9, 30.6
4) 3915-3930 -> 1.6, 16.4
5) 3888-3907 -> -2.6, 19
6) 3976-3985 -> 0.5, 21.4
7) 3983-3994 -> -1.4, 26.1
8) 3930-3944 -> 6.5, 10.4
